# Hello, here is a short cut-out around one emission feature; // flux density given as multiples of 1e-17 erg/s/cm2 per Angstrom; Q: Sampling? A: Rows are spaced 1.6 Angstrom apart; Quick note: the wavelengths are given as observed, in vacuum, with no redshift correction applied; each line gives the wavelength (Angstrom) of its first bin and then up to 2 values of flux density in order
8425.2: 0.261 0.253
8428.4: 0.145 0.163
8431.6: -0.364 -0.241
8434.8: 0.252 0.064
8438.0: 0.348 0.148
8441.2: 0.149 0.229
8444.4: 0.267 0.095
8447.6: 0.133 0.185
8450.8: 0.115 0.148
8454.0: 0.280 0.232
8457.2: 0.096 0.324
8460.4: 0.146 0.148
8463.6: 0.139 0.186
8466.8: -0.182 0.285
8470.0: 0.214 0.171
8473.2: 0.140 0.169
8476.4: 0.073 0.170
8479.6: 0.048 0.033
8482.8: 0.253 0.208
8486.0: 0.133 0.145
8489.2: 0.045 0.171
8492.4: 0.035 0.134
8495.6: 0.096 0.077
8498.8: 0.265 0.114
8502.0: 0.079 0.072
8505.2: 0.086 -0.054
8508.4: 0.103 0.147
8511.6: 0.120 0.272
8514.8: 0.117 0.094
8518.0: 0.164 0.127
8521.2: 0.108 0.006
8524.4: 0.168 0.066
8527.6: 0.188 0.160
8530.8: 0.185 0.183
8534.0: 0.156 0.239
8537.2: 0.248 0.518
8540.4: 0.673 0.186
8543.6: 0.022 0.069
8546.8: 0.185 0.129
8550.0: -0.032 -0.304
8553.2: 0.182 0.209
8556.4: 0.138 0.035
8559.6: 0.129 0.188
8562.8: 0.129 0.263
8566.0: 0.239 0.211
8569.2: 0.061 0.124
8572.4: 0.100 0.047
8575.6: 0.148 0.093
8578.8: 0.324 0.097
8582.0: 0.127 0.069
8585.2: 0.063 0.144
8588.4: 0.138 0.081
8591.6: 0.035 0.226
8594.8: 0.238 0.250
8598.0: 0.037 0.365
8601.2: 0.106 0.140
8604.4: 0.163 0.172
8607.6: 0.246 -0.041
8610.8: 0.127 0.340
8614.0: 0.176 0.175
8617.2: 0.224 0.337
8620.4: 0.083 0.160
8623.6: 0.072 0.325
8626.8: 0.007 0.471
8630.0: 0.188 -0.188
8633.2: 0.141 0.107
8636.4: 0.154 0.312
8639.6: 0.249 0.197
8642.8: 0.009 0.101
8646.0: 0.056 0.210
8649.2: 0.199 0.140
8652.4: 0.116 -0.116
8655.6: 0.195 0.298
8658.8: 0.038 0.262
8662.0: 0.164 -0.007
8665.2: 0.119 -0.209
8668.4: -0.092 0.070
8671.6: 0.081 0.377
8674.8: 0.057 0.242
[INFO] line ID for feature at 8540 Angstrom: H-gamma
